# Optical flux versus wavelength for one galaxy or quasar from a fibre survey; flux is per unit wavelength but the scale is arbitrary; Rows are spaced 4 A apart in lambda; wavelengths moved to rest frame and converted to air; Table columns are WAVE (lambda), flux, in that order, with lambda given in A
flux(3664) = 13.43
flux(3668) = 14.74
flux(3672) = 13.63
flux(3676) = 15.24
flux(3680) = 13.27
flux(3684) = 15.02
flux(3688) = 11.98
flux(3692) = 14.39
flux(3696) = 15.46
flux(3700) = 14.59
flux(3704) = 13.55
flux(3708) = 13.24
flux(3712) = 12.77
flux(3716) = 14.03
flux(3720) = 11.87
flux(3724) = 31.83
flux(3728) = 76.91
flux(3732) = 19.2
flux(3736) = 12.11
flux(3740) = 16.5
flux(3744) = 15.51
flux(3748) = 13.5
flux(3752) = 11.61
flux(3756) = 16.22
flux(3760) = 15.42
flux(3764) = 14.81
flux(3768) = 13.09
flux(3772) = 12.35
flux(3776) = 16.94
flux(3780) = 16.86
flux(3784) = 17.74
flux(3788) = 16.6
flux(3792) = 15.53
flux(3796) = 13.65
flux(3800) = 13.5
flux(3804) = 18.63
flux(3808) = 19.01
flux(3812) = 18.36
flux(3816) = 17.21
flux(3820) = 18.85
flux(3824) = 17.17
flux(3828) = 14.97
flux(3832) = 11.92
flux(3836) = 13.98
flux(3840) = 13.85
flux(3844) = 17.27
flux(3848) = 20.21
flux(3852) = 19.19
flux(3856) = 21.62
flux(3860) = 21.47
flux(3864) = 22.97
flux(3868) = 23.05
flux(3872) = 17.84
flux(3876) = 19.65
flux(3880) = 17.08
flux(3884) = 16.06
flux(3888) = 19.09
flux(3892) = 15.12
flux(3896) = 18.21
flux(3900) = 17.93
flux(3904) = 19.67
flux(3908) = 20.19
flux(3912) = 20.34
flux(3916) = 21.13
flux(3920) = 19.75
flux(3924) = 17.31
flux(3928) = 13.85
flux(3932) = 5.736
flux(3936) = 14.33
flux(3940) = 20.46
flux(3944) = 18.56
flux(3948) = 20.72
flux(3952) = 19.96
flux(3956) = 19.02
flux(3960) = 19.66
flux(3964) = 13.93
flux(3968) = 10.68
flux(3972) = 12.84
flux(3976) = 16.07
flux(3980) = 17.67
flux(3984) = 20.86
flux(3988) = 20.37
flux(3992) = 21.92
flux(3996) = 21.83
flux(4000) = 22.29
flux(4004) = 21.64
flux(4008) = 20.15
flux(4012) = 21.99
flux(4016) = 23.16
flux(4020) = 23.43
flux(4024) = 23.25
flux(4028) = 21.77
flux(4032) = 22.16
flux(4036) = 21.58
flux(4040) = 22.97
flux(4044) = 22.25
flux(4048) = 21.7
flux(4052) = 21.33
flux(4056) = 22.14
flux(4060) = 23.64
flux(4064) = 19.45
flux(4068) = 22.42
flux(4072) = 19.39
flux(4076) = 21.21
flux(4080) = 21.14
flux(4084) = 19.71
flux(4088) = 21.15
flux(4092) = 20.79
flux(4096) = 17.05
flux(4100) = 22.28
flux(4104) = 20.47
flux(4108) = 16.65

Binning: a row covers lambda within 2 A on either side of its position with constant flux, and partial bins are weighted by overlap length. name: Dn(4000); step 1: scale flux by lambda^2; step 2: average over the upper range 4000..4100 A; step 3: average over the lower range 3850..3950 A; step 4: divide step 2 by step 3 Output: 1.26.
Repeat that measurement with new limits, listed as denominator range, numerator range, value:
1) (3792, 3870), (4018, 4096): 1.36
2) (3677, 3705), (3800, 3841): 1.24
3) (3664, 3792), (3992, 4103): 1.49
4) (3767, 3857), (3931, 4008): 1.19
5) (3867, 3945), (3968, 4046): 1.23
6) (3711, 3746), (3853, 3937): 0.84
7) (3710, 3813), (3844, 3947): 1.08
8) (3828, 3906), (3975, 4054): 1.28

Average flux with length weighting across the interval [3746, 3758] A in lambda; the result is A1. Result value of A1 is 13.8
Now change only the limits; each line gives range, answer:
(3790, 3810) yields 16.1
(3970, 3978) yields 14.5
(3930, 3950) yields 16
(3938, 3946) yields 19.5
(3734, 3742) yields 14.3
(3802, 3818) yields 18.3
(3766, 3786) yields 15.4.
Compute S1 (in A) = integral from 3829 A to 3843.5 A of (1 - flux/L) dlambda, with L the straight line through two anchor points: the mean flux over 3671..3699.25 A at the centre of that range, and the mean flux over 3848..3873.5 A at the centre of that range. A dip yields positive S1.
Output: 4.5 A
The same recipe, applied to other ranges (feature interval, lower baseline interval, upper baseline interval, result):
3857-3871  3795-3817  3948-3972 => -4.44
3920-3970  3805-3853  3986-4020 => 9.43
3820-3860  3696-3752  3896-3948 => 3.27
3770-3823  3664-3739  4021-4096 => 7.29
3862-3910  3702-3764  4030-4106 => 3.20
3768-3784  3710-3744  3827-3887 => 4.65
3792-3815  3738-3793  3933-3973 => -1.53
